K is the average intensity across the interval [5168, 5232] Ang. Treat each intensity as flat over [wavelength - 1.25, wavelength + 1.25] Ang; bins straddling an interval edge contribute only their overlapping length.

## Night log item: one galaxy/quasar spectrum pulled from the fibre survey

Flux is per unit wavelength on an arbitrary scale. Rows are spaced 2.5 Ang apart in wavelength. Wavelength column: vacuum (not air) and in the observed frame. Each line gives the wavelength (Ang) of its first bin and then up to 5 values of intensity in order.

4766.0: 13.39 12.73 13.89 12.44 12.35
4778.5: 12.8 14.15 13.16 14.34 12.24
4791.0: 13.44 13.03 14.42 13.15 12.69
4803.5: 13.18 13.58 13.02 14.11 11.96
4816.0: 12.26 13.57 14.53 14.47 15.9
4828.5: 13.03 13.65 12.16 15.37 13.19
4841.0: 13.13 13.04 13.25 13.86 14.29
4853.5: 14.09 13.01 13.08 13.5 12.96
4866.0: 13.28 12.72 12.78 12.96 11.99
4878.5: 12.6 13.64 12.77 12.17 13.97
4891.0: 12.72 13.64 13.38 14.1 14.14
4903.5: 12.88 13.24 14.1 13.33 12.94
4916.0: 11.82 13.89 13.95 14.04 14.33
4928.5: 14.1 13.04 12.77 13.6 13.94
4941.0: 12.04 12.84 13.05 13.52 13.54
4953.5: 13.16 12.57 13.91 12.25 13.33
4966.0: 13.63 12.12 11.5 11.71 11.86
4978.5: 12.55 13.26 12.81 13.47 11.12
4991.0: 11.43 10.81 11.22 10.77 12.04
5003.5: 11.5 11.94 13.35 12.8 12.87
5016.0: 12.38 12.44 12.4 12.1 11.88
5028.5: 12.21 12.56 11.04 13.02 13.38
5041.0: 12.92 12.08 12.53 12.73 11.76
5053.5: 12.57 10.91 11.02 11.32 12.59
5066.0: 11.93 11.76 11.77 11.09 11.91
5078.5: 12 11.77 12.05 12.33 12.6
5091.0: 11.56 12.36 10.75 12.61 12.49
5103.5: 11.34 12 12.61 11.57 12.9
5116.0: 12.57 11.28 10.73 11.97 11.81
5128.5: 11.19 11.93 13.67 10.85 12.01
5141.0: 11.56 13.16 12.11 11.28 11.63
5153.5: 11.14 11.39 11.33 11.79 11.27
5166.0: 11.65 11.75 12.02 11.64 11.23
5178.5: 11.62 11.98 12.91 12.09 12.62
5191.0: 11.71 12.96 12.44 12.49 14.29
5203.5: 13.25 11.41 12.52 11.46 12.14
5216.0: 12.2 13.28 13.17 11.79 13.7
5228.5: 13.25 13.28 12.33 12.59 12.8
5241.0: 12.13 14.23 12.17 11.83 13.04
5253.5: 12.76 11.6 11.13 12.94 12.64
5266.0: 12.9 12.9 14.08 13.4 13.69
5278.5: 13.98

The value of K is 12.4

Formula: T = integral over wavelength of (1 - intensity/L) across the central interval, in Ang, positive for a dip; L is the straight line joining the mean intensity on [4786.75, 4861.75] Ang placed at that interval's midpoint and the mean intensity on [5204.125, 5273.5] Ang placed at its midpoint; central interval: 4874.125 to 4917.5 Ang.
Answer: 0.6 Ang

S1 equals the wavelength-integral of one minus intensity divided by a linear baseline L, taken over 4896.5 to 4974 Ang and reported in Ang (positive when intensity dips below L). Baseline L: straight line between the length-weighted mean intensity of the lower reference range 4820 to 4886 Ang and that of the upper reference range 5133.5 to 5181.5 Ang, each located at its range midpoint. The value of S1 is -1.65 Ang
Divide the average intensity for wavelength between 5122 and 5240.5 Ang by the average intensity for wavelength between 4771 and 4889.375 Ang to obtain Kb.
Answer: 0.92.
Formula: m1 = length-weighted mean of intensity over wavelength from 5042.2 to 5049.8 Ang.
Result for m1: 12.4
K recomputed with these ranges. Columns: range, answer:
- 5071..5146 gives 12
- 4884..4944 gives 13.4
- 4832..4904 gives 13.3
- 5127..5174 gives 11.8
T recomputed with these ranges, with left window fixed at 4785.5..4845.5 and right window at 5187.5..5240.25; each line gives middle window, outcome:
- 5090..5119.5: 2.0 Ang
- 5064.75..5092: 2.2 Ang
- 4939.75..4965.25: 0.3 Ang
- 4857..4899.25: 0.9 Ang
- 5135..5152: 1.3 Ang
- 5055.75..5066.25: 1.1 Ang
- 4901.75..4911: -0.1 Ang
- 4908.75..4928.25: -0.4 Ang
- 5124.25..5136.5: 0.8 Ang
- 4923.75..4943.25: -0.3 Ang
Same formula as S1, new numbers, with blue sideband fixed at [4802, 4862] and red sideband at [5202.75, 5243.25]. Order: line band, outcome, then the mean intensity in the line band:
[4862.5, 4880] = 0.9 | 12.8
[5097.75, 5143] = 3.2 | 12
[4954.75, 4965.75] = 0.1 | 13.1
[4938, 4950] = 0.2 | 13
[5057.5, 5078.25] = 2.1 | 11.7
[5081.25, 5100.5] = 1.3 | 12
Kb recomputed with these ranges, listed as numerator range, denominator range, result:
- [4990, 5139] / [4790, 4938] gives 0.90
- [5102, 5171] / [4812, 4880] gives 0.88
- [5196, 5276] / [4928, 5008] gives 1.01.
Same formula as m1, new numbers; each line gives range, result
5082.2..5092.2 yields 12.1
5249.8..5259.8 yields 12.1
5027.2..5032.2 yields 12.4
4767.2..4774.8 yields 13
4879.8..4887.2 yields 12.9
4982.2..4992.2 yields 12.2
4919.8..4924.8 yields 14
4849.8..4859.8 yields 13.6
